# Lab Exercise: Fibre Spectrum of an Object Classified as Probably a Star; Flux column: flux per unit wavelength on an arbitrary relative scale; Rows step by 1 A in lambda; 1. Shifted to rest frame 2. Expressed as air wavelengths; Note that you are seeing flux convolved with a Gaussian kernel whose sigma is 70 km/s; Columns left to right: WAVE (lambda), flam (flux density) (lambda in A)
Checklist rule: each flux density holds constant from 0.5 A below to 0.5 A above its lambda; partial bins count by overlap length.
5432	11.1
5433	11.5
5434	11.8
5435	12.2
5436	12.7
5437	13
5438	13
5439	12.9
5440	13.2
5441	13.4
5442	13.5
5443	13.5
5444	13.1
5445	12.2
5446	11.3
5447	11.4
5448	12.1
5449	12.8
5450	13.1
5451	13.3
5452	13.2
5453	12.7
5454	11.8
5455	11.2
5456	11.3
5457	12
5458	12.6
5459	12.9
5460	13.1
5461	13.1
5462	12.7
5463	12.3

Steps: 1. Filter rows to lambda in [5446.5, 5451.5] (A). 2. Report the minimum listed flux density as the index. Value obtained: 11.4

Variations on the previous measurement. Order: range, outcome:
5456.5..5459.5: 12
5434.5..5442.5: 12.2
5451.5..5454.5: 11.8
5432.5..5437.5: 11.5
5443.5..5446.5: 11.3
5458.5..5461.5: 12.9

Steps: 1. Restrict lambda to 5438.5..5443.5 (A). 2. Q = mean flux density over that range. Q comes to 13.3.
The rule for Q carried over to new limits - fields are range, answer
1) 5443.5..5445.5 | 12.6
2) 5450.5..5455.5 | 12.4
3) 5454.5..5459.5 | 12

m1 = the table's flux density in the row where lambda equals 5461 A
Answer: 13.1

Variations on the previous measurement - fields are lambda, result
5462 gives 12.7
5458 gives 12.6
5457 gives 12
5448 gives 12.1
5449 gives 12.8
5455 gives 11.2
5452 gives 13.2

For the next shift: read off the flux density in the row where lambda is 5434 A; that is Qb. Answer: 11.8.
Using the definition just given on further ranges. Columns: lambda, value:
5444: 13.1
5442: 13.5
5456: 11.3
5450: 13.1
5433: 11.5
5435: 12.2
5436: 12.7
